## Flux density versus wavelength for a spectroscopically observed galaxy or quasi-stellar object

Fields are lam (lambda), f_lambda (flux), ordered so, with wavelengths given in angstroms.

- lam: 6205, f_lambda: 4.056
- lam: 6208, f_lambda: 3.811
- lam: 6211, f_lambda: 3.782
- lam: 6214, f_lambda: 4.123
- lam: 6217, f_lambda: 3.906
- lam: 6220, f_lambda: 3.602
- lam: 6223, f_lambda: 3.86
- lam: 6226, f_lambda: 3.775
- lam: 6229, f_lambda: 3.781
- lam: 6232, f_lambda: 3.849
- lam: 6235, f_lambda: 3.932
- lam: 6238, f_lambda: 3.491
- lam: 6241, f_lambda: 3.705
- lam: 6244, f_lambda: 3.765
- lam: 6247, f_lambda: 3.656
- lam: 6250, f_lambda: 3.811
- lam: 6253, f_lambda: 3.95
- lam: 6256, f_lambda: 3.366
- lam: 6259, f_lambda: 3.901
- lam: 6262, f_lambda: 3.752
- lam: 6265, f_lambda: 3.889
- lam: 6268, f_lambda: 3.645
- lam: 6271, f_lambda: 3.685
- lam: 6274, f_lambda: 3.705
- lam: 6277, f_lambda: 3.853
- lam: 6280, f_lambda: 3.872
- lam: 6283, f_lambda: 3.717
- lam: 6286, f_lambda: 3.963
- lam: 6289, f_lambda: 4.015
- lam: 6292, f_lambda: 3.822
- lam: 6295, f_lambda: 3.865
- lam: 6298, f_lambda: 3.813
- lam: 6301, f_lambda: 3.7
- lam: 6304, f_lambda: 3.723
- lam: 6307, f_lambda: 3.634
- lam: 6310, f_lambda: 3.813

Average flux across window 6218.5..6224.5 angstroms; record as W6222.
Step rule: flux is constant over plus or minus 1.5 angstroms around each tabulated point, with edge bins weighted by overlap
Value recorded 3.73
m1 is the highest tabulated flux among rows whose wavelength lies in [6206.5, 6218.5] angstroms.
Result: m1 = 4.123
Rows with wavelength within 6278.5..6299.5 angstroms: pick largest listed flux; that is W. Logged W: 4.015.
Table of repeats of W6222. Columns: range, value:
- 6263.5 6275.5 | 3.73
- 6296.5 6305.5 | 3.75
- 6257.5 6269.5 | 3.8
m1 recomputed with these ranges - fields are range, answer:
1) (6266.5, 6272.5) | 3.685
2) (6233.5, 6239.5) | 3.932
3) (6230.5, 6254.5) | 3.95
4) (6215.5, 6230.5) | 3.906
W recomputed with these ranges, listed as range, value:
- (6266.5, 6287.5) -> 3.963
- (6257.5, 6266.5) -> 3.901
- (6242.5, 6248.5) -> 3.765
